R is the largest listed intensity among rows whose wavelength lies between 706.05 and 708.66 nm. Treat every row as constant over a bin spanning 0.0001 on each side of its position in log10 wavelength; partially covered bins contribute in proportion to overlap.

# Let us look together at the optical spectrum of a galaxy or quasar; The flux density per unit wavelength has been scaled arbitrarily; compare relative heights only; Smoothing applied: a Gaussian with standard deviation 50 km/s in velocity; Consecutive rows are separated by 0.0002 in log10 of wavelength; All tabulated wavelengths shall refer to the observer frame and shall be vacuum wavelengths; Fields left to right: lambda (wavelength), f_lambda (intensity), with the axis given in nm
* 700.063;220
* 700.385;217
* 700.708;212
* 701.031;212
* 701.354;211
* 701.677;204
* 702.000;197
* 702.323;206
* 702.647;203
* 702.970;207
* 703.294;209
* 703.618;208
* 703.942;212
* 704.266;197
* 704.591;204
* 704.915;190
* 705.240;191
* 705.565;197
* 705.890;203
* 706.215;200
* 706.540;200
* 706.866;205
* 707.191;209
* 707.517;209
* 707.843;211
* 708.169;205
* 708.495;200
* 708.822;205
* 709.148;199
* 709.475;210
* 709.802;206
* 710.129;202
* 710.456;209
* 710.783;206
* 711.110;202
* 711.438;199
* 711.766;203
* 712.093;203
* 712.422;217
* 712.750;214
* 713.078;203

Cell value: 211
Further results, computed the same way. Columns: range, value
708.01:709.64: 210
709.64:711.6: 209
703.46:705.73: 212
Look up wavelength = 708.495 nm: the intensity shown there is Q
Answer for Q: 200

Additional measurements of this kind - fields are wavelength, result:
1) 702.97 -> 207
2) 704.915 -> 190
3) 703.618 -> 208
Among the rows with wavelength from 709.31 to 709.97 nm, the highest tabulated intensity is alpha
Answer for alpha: 210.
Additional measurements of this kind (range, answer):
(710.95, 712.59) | 217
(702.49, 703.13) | 207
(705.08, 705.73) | 197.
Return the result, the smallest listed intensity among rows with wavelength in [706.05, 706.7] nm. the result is 200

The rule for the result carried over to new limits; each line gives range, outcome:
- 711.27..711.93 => 199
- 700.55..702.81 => 197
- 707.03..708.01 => 209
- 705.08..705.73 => 191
